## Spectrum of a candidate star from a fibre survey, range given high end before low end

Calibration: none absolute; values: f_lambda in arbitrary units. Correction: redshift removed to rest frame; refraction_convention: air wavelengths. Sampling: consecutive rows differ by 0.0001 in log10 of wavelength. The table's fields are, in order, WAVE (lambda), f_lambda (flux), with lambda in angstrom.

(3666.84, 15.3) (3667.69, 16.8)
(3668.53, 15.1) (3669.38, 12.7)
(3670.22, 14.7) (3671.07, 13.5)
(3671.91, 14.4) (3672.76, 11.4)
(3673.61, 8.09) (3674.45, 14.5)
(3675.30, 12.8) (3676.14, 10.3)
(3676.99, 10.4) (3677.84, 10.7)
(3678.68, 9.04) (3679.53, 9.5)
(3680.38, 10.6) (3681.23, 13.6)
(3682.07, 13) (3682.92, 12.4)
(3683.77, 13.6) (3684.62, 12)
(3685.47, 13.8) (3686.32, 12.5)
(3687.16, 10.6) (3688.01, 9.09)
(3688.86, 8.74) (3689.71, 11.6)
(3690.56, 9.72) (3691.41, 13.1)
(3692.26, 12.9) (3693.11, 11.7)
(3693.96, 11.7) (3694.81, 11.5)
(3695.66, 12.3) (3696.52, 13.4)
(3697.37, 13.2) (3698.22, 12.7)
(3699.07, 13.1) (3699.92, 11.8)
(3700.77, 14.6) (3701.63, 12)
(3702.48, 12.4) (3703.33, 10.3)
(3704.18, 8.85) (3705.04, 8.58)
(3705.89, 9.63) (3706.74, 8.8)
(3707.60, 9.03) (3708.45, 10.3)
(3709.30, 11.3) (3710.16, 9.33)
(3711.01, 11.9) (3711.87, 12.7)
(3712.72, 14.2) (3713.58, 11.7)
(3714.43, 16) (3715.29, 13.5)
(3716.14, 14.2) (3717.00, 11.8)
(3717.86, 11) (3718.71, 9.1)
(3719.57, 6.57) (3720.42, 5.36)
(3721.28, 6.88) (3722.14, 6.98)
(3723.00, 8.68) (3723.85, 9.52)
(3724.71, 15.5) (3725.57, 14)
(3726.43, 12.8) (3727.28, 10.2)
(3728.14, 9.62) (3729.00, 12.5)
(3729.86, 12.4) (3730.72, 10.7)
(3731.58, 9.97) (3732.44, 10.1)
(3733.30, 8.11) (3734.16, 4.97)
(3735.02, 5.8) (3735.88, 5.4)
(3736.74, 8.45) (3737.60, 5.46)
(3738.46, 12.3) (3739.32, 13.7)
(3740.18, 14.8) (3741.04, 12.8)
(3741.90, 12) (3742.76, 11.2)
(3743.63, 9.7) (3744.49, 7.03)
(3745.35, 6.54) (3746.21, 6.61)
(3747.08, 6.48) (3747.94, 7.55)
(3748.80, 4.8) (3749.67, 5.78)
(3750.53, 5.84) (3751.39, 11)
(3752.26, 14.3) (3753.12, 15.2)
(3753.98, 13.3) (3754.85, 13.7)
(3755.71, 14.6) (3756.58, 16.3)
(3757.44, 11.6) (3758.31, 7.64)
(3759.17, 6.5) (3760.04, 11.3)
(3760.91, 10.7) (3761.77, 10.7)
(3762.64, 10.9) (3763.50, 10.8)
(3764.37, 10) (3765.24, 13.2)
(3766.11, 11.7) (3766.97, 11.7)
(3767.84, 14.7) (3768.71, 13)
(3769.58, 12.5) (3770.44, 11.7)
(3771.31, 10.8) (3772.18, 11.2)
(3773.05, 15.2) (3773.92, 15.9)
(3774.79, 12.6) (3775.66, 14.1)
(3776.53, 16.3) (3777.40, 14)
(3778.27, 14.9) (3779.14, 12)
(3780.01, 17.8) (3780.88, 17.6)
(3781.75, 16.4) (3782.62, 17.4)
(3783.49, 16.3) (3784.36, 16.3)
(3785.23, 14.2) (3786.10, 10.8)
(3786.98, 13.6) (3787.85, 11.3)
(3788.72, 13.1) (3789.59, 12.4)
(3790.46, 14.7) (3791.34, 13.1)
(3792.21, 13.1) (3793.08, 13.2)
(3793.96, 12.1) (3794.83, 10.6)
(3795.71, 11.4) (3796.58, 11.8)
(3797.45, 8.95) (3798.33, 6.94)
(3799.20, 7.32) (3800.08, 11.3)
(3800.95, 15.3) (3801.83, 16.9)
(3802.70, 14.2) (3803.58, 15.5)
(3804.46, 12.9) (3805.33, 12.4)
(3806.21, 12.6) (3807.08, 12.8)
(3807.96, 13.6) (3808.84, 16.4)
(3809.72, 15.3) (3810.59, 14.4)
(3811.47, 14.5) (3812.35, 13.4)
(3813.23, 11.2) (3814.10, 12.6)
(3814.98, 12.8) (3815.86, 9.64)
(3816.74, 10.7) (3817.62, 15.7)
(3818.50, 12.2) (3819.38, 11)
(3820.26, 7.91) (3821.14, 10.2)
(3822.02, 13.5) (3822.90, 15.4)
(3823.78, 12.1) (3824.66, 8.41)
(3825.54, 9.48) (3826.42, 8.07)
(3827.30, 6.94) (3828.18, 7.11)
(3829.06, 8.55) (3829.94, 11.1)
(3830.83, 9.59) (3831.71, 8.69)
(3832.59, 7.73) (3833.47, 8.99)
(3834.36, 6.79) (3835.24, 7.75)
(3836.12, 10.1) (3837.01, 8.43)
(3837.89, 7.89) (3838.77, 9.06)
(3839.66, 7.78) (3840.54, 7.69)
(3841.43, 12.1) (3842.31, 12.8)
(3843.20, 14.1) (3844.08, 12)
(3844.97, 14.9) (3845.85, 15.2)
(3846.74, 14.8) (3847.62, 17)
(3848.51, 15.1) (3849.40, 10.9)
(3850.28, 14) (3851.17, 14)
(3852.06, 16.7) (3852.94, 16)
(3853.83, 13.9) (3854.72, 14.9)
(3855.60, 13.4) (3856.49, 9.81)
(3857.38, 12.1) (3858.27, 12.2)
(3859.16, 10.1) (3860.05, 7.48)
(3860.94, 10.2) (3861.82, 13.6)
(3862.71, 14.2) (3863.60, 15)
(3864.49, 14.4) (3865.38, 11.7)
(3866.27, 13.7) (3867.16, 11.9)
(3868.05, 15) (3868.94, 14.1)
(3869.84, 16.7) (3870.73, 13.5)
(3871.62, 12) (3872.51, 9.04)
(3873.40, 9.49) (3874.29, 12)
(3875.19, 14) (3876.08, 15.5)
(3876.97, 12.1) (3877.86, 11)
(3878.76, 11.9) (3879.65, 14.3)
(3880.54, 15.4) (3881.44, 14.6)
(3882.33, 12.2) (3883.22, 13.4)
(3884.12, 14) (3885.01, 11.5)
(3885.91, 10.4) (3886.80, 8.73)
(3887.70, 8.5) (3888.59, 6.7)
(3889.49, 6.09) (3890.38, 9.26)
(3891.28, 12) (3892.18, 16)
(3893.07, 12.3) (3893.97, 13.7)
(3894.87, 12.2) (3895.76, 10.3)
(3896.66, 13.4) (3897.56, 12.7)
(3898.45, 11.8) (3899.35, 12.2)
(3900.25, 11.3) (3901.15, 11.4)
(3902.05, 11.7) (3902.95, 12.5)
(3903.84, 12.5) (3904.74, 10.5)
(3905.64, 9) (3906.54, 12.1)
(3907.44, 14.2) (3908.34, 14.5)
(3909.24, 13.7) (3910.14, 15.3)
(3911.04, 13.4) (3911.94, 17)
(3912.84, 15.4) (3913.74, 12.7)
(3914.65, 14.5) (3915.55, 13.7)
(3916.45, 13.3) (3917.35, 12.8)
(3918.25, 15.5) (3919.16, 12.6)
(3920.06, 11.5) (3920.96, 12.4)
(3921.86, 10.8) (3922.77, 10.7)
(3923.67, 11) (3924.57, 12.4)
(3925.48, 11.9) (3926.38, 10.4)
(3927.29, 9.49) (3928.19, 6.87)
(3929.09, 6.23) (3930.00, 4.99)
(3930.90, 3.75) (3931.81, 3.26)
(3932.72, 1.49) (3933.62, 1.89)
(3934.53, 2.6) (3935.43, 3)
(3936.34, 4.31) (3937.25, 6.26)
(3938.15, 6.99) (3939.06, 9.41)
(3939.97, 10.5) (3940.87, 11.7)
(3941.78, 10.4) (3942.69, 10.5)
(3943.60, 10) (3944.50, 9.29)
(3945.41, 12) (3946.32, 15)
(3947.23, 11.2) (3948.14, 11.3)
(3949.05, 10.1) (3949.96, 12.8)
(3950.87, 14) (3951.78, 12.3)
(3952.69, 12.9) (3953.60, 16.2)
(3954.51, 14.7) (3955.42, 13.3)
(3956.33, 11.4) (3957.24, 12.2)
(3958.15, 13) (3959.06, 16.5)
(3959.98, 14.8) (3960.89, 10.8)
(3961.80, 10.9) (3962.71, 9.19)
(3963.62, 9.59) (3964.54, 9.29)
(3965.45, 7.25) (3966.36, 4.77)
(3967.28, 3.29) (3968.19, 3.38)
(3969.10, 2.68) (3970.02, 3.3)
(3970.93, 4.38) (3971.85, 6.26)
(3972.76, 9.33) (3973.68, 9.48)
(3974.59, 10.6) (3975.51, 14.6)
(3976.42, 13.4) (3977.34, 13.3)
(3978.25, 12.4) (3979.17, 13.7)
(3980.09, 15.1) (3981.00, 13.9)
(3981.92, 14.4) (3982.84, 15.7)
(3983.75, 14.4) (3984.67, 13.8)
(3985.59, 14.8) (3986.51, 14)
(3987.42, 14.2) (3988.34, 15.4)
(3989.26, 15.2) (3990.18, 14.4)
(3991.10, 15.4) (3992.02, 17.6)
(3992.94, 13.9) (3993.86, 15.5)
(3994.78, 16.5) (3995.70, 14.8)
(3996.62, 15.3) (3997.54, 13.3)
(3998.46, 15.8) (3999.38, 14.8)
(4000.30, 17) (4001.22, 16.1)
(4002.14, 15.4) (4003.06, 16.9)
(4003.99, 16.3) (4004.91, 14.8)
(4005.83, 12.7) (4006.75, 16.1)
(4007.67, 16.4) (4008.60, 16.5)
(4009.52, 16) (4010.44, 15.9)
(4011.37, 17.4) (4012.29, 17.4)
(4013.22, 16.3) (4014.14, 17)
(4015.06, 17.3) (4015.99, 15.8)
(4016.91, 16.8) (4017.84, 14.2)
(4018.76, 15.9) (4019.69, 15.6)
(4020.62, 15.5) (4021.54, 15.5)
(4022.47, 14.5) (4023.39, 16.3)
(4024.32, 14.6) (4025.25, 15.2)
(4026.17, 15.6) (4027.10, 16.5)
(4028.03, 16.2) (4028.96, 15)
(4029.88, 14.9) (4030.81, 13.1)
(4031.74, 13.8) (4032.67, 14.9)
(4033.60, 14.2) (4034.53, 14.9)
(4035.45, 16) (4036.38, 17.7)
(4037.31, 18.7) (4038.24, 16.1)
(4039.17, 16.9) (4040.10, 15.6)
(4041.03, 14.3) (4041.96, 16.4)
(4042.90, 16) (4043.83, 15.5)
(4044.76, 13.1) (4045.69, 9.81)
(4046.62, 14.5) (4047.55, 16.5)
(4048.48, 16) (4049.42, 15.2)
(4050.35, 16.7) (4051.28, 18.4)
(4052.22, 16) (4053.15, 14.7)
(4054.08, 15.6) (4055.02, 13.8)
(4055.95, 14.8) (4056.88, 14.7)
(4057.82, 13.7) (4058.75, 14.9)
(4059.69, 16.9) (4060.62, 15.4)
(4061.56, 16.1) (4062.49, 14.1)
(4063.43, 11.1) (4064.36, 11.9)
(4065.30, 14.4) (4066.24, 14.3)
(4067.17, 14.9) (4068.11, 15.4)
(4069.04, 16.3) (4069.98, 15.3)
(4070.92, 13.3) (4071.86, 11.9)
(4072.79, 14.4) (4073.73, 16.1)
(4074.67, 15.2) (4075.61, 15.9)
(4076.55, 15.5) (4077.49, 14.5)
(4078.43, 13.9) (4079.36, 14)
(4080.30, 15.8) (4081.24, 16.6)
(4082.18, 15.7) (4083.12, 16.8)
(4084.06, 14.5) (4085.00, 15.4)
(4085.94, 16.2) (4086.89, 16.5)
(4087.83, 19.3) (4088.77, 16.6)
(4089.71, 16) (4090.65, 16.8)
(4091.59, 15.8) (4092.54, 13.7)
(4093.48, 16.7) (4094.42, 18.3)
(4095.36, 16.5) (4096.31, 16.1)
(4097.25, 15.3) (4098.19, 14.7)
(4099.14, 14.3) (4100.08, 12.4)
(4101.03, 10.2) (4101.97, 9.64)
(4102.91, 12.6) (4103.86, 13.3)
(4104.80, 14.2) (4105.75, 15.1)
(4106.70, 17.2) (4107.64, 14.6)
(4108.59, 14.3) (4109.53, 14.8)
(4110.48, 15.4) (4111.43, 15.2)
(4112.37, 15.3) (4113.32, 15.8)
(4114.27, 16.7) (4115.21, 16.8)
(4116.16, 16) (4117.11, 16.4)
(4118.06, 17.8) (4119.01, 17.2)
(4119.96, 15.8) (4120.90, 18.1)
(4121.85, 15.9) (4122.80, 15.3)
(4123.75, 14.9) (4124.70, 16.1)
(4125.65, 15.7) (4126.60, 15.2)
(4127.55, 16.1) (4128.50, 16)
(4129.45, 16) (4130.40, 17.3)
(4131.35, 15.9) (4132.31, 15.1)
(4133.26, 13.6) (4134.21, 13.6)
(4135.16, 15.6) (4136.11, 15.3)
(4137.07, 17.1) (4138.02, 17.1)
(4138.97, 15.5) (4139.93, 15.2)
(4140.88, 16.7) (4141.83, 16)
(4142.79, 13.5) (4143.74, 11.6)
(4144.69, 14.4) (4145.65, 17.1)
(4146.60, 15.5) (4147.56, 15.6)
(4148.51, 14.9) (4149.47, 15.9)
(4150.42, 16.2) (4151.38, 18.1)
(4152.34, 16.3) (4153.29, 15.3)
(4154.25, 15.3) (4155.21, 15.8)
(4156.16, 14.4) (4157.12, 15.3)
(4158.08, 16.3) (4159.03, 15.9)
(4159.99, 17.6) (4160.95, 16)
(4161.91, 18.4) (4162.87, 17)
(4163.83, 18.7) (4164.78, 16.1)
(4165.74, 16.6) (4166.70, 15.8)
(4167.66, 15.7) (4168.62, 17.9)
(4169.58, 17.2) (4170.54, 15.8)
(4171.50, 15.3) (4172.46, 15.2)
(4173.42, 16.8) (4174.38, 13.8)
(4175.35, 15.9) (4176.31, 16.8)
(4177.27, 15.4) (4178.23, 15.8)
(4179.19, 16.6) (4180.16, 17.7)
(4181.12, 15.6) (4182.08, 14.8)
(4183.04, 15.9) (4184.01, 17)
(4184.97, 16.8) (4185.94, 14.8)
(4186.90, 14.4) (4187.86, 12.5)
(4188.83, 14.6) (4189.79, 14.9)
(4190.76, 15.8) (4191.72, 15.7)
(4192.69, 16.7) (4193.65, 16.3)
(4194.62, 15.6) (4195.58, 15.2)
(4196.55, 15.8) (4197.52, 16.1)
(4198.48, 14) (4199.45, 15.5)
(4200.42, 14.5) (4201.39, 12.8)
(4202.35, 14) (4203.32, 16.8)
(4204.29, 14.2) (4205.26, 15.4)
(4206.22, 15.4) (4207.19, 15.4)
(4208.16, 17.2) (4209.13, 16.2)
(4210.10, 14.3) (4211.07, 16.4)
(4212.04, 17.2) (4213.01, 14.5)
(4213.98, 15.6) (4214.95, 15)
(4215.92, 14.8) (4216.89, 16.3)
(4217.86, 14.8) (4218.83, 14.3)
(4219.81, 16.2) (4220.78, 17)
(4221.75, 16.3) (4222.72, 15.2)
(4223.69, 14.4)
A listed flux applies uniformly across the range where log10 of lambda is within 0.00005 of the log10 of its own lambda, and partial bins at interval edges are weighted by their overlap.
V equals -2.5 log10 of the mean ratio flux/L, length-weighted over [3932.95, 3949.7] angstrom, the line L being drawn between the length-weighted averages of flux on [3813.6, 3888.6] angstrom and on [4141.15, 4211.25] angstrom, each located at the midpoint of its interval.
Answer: 0.433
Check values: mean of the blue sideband 11.8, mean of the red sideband 15.7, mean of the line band 8.65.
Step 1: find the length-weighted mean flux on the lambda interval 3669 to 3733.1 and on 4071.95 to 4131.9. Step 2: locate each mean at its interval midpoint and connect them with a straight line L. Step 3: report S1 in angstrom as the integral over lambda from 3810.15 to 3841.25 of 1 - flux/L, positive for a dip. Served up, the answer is 5.9 angstrom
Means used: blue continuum 11.4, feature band 10.2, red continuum 15.5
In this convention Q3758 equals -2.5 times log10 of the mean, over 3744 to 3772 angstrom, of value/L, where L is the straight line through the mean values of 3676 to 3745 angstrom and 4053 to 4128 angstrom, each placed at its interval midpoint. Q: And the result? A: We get 0.08 mag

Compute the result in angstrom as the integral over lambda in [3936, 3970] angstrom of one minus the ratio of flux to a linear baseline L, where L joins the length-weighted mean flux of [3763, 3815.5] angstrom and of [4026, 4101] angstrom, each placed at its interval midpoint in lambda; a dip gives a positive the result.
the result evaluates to 9.7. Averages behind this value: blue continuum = 13.2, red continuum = 15.2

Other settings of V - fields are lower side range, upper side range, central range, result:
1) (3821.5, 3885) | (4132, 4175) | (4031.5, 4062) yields -0.069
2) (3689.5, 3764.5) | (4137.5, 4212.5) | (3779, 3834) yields -0.069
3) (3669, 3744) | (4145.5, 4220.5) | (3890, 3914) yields 0.026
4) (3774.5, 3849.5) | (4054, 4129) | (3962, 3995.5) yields 0.212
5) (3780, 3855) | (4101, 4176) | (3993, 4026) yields -0.105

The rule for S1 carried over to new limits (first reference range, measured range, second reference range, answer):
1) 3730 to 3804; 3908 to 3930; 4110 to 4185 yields 1.9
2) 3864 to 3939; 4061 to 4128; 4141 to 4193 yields -3.0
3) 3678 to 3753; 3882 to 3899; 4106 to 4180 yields 1.9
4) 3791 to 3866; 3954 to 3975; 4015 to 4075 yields 7.2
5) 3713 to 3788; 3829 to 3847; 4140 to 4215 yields 2.9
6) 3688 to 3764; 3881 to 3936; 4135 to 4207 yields 7.7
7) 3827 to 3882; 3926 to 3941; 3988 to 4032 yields 8.6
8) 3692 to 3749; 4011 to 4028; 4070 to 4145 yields -2.1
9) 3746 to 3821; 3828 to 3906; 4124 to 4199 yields 7.7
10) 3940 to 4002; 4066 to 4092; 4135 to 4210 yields -2.5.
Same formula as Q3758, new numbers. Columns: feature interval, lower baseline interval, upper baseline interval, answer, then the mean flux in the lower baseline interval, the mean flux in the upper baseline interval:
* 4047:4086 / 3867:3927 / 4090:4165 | -0.02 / 12.4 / 15.6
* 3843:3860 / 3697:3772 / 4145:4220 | -0.14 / 10.7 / 15.8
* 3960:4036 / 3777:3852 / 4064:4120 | 0.04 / 12.2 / 15.2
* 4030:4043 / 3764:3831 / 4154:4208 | -0.07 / 12.6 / 15.8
